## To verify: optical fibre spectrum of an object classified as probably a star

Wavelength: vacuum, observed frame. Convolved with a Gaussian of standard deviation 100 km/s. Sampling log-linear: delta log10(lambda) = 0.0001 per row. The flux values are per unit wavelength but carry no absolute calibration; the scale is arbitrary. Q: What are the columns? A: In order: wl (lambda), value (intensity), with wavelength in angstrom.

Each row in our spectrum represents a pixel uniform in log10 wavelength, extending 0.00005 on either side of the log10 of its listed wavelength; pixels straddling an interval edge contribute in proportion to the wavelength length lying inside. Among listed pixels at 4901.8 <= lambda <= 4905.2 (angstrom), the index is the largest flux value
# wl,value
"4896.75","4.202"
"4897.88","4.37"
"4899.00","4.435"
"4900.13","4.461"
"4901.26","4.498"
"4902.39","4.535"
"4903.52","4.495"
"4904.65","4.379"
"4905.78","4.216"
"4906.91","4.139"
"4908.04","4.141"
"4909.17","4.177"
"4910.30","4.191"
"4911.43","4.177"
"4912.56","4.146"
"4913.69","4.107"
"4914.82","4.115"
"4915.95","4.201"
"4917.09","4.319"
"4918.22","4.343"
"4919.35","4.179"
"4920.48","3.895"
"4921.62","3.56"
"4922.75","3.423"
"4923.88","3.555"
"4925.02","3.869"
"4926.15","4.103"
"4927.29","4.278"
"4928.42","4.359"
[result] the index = 4.535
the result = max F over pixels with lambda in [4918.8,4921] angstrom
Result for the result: 4.179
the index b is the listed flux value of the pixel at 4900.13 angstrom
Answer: 4.461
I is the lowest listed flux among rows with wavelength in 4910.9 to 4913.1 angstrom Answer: 4.146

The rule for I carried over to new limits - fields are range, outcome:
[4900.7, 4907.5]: 4.139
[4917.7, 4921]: 3.895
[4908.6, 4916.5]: 4.107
